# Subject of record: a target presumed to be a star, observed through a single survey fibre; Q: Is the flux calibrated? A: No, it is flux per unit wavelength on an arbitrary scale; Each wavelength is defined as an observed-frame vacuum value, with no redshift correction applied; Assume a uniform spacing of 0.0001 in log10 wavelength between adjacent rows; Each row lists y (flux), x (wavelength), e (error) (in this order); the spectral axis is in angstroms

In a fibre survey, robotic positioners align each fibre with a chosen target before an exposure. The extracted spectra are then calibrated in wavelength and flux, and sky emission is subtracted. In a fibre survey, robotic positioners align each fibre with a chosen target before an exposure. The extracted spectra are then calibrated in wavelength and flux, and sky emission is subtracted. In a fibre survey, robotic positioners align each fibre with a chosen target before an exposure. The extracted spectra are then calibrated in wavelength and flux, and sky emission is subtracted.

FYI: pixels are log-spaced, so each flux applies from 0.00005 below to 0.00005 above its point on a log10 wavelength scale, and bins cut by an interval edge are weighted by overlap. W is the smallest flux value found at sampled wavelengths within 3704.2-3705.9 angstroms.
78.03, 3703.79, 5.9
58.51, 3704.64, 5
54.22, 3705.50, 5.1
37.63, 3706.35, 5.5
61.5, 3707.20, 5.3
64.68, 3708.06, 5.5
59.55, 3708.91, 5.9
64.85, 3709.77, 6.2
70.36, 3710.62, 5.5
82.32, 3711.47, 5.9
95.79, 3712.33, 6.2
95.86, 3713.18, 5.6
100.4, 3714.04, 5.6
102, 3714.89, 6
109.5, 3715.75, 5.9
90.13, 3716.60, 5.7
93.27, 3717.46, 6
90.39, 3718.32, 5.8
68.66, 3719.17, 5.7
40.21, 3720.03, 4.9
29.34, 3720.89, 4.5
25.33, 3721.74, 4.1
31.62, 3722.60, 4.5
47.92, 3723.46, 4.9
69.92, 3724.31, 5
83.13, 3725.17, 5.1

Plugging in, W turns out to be 54.22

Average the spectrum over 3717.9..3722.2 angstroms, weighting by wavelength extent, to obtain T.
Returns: 50.6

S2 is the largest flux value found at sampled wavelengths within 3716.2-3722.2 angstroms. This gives 93.27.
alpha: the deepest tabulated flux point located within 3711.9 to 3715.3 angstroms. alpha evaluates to 95.79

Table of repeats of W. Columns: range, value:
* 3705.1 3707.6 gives 37.63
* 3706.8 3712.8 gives 59.55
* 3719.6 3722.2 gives 25.33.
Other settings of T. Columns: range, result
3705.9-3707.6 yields 49.7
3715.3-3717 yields 100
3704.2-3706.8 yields 50.5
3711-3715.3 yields 95.1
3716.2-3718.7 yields 91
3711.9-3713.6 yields 96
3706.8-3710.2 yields 62.6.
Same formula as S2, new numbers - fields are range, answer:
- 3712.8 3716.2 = 109.5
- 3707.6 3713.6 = 95.86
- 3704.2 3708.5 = 64.68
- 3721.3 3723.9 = 47.92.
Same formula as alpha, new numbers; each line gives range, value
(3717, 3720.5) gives 40.21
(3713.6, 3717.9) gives 90.13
